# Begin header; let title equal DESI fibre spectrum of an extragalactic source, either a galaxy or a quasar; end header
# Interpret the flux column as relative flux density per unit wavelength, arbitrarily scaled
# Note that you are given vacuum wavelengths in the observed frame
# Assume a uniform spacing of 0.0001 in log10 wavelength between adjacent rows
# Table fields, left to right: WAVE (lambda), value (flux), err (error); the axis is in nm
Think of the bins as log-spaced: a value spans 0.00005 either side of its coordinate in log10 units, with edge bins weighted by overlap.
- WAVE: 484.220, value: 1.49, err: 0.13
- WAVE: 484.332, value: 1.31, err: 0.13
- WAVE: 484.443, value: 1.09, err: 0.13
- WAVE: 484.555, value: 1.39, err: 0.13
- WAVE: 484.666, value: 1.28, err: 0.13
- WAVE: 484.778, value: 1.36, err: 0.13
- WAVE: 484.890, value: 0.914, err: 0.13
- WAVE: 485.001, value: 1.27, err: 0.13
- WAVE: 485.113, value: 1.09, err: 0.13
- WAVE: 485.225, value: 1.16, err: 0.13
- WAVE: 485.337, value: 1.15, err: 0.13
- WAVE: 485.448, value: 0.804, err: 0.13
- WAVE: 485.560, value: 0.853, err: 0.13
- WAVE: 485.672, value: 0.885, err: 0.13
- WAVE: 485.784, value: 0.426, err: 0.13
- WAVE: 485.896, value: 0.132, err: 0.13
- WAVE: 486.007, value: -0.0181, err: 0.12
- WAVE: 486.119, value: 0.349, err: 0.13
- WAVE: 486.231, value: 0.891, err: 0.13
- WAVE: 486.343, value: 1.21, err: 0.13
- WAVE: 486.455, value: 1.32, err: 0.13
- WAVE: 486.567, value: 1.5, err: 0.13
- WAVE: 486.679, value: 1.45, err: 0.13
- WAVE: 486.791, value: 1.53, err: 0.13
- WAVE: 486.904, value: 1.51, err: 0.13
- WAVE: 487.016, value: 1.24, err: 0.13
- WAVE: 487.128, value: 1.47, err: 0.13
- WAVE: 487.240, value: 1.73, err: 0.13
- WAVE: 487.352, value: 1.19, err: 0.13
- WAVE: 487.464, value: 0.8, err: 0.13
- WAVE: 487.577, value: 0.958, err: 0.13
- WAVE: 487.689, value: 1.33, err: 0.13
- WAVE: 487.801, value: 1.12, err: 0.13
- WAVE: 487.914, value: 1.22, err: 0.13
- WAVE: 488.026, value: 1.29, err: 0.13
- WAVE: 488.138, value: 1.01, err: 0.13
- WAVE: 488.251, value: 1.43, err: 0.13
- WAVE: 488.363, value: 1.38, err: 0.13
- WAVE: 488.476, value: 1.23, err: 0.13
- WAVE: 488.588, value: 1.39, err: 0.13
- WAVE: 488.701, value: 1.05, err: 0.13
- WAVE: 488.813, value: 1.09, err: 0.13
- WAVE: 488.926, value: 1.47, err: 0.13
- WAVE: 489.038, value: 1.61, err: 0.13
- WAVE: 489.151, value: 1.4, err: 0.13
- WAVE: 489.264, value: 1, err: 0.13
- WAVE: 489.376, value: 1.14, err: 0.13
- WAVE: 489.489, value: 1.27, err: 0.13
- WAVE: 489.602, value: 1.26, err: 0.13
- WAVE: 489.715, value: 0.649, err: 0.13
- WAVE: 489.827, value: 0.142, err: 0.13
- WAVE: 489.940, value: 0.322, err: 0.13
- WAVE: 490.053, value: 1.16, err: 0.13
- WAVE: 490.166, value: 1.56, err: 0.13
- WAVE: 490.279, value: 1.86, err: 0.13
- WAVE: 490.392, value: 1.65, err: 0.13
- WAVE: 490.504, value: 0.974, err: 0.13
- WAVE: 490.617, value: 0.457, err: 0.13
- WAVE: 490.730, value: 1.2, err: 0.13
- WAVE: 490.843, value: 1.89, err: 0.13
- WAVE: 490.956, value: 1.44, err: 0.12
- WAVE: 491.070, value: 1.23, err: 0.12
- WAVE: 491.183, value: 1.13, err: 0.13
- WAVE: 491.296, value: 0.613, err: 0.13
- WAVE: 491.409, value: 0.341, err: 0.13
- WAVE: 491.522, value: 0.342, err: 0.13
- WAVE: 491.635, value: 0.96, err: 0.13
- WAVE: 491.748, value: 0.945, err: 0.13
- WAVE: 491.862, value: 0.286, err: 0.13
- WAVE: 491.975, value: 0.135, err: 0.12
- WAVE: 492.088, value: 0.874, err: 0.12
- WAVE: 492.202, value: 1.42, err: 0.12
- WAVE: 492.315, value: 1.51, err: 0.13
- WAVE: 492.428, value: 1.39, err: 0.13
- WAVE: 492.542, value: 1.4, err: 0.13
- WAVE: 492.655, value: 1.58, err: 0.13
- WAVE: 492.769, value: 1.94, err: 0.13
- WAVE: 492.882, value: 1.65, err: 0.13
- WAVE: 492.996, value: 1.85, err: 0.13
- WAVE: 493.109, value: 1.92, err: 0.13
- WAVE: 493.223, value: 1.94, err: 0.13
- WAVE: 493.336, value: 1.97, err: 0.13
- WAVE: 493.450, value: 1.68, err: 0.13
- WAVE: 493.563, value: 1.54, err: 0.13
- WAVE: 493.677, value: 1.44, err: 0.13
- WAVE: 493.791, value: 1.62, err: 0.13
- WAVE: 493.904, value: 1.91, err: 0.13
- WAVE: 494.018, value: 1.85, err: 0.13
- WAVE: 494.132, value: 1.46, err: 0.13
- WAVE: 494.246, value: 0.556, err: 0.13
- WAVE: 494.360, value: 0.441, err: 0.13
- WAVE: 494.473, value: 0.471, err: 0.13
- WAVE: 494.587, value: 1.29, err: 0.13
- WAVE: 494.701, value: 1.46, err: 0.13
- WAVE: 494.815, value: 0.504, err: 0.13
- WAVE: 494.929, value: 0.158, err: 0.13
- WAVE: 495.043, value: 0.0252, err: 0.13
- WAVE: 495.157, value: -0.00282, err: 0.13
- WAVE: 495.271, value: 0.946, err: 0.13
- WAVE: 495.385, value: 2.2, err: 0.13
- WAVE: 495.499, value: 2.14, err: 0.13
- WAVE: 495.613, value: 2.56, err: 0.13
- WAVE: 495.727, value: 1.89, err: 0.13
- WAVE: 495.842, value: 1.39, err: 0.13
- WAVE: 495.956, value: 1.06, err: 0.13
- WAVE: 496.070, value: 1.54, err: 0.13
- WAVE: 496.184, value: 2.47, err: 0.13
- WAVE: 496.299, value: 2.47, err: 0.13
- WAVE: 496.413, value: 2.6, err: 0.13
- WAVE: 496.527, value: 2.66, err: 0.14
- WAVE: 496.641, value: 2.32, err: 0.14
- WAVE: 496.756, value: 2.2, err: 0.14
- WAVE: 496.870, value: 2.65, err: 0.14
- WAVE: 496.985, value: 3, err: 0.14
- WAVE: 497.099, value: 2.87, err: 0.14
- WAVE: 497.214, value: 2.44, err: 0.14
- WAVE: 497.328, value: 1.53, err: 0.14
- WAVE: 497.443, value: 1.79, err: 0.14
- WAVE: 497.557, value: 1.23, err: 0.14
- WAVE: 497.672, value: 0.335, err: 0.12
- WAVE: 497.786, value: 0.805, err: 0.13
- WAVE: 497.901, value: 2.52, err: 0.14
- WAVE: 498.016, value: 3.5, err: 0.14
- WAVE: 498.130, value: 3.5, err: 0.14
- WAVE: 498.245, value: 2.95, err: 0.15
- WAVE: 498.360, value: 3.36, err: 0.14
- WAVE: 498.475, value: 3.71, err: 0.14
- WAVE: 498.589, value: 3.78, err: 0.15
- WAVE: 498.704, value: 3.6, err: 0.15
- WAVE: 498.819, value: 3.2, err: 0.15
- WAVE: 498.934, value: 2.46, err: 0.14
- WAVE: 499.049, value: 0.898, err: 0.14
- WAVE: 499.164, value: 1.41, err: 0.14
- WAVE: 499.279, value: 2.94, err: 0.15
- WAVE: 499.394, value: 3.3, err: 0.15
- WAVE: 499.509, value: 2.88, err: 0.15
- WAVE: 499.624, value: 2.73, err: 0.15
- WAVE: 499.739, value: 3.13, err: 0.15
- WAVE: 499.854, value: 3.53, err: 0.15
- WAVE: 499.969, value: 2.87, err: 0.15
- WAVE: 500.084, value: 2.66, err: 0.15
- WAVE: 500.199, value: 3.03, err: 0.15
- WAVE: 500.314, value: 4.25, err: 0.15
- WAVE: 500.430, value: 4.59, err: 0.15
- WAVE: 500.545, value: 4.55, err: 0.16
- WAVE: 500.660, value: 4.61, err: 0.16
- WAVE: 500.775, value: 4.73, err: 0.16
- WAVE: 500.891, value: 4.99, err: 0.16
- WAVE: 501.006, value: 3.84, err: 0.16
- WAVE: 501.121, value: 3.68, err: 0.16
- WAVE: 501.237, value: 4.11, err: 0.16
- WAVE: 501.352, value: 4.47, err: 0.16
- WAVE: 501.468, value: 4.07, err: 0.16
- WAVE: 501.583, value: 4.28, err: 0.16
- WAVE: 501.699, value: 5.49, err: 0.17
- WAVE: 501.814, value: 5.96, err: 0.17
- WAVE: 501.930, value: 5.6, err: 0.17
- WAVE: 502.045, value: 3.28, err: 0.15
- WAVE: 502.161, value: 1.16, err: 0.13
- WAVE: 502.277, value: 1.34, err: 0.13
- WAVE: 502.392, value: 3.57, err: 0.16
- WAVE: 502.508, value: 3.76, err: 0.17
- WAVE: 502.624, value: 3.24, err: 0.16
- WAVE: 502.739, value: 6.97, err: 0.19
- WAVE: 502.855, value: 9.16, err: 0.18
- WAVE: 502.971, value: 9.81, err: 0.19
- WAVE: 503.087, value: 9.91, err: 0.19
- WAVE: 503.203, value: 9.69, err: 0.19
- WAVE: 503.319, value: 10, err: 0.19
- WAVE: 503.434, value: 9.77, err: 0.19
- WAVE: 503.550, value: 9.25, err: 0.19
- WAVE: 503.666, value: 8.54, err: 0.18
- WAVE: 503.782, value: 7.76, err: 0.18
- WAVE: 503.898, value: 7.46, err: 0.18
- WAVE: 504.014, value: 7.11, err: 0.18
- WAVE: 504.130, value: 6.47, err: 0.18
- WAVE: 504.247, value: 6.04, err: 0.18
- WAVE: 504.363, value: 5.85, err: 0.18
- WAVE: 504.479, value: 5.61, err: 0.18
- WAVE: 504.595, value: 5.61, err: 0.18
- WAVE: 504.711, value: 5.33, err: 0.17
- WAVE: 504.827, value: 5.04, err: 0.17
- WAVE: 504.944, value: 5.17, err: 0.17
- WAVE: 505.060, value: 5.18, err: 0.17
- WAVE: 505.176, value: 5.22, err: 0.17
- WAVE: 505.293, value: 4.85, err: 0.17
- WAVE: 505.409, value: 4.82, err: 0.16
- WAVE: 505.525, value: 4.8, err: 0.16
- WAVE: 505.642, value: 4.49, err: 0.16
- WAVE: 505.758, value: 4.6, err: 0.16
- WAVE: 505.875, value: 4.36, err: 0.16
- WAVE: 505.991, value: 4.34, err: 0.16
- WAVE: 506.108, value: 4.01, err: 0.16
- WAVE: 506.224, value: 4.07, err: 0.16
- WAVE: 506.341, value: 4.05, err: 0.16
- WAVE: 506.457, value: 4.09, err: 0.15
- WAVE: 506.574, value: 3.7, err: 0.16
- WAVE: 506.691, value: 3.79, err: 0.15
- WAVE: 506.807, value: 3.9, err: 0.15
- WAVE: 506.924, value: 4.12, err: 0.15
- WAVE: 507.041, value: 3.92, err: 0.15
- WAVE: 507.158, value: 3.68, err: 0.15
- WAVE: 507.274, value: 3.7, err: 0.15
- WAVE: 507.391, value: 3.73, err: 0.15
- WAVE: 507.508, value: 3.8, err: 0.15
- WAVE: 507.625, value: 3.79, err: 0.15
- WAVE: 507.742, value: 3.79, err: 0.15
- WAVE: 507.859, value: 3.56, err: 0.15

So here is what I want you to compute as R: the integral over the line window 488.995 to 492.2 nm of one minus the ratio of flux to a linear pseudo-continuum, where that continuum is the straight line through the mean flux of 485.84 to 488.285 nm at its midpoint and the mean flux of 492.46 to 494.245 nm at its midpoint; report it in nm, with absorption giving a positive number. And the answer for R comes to 0.940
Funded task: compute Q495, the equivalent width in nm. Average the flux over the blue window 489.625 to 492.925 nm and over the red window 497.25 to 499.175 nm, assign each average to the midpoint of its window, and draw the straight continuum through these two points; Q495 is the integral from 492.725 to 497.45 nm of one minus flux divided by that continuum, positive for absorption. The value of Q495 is 0.34 nm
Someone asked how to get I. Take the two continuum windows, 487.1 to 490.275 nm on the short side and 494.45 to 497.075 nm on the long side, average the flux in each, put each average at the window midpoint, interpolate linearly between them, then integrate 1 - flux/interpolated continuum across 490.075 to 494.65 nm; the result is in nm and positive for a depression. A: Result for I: 0.55 nm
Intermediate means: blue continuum 1.18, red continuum 1.68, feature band 1.27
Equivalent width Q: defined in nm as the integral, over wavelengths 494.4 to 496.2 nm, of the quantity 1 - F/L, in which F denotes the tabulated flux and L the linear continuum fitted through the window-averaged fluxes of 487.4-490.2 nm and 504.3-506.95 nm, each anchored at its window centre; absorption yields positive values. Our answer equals 0.93 nm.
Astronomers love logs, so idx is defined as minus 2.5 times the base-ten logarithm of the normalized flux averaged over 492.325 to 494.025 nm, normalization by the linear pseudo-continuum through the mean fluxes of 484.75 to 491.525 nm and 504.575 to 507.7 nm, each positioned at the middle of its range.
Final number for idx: 0.181 mag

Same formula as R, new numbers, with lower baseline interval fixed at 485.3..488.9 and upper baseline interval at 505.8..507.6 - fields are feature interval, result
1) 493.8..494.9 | 0.53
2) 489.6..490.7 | 0.39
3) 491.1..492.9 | 0.80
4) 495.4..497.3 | 0.15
